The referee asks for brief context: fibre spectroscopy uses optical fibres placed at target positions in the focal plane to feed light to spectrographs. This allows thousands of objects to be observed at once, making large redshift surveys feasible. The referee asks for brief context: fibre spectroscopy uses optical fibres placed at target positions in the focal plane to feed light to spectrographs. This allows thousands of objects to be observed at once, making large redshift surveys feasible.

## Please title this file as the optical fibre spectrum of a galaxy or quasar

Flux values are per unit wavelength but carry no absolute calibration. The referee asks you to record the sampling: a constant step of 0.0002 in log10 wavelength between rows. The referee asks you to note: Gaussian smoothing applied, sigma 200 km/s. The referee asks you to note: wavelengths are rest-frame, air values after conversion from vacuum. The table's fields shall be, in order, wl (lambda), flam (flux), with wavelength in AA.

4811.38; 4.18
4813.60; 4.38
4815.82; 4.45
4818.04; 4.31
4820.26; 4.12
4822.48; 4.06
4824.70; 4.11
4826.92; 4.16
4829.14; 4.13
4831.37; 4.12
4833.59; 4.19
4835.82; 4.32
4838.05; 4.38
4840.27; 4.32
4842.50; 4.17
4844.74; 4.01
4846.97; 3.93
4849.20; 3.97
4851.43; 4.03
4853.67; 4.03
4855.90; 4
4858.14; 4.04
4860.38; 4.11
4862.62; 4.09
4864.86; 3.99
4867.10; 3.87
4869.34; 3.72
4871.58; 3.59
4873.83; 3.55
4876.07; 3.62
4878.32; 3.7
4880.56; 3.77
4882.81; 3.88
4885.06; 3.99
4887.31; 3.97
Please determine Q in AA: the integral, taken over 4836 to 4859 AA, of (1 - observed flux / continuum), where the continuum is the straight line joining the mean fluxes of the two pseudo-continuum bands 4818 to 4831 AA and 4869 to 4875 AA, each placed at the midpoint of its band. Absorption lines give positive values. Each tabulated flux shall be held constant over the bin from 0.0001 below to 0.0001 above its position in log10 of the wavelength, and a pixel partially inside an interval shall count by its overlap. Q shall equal -1.3 AA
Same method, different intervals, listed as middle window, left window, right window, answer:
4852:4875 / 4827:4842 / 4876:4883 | 0.11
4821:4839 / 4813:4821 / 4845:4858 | 0.06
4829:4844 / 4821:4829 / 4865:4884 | -0.77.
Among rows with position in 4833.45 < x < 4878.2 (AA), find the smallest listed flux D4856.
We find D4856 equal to 3.55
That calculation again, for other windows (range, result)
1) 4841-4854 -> 3.93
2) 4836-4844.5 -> 4.17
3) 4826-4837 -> 4.12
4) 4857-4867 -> 3.99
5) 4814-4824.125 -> 4.06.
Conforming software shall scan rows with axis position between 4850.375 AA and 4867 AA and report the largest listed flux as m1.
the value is 4.11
